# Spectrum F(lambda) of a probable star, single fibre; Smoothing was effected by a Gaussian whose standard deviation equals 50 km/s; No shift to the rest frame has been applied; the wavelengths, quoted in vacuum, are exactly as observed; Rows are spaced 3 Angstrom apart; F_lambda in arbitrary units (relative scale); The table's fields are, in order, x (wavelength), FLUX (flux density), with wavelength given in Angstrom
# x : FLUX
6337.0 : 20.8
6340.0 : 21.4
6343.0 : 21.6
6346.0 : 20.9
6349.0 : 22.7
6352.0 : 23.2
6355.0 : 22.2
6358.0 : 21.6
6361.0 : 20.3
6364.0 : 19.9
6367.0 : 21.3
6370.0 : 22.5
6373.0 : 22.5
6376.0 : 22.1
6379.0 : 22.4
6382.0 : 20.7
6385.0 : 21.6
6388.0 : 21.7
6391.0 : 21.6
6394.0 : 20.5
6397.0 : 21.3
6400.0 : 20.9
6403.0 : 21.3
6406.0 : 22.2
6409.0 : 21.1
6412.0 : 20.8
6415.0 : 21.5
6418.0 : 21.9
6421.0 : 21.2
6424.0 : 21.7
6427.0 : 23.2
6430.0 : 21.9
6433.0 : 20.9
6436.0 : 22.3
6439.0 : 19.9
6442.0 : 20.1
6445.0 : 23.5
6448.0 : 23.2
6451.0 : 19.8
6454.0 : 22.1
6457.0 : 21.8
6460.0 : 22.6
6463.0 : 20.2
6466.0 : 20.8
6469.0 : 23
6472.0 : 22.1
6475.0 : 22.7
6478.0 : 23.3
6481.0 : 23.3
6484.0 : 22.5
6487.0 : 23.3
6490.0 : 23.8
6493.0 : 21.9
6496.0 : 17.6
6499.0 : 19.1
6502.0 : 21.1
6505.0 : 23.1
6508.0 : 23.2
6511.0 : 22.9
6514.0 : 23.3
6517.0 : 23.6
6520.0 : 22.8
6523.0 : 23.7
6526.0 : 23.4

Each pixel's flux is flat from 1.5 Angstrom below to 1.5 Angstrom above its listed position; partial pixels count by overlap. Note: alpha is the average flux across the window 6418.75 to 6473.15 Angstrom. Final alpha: 21.7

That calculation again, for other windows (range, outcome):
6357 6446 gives 21.5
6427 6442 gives 21.3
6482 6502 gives 21.4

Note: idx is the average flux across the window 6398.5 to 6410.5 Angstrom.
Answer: 21.4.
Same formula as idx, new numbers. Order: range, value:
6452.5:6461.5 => 22.2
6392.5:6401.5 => 20.9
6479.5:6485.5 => 22.9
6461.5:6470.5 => 21.3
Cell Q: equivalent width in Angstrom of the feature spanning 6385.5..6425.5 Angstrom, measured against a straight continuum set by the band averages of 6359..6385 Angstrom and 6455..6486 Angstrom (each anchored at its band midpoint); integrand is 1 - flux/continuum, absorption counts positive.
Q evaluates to 0.7 Angstrom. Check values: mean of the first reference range 21.5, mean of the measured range 21.4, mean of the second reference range 22.2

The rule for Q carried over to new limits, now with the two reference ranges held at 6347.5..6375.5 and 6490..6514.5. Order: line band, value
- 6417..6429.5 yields -0.2 Angstrom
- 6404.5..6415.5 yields 0.2 Angstrom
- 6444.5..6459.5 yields -0.2 Angstrom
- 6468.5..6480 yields -0.6 Angstrom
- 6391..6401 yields 0.3 Angstrom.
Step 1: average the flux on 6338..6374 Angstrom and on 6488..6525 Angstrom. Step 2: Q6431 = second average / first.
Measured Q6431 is 1.03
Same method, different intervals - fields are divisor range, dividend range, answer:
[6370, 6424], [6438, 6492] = 1.03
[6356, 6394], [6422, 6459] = 1.01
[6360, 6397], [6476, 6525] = 1.05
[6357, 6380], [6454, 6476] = 1.02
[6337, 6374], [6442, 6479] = 1.02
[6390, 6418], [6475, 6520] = 1.05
